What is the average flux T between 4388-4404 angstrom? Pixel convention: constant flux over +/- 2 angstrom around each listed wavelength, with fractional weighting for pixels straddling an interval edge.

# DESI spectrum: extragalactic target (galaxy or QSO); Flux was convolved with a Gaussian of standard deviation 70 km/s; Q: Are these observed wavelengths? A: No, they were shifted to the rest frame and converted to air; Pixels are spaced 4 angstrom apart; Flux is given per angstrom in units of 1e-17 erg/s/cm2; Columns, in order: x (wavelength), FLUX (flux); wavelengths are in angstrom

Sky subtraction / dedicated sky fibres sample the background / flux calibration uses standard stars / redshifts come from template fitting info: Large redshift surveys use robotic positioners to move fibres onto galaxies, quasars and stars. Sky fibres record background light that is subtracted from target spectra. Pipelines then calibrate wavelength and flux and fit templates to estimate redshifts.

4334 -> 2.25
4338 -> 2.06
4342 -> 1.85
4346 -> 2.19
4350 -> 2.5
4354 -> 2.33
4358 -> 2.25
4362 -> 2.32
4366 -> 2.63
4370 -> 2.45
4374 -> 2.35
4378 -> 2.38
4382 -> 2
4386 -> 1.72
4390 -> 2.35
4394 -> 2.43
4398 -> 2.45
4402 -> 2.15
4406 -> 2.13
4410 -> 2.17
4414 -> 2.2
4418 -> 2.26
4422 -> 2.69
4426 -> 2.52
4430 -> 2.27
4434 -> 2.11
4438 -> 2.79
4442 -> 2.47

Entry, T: 2.34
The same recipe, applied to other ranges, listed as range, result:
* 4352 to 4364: 2.3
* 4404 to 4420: 2.19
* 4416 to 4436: 2.37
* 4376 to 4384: 2.19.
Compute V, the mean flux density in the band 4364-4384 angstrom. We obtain 2.36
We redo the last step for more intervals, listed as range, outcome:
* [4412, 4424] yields 2.38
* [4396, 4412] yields 2.22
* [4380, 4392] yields 2.02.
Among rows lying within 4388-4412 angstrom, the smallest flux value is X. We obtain 2.13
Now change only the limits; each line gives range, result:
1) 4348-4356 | 2.33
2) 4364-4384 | 2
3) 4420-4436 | 2.11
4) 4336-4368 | 1.85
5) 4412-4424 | 2.2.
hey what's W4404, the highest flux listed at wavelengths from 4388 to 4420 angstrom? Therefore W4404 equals 2.45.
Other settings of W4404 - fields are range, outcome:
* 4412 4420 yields 2.26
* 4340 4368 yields 2.63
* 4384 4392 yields 2.35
